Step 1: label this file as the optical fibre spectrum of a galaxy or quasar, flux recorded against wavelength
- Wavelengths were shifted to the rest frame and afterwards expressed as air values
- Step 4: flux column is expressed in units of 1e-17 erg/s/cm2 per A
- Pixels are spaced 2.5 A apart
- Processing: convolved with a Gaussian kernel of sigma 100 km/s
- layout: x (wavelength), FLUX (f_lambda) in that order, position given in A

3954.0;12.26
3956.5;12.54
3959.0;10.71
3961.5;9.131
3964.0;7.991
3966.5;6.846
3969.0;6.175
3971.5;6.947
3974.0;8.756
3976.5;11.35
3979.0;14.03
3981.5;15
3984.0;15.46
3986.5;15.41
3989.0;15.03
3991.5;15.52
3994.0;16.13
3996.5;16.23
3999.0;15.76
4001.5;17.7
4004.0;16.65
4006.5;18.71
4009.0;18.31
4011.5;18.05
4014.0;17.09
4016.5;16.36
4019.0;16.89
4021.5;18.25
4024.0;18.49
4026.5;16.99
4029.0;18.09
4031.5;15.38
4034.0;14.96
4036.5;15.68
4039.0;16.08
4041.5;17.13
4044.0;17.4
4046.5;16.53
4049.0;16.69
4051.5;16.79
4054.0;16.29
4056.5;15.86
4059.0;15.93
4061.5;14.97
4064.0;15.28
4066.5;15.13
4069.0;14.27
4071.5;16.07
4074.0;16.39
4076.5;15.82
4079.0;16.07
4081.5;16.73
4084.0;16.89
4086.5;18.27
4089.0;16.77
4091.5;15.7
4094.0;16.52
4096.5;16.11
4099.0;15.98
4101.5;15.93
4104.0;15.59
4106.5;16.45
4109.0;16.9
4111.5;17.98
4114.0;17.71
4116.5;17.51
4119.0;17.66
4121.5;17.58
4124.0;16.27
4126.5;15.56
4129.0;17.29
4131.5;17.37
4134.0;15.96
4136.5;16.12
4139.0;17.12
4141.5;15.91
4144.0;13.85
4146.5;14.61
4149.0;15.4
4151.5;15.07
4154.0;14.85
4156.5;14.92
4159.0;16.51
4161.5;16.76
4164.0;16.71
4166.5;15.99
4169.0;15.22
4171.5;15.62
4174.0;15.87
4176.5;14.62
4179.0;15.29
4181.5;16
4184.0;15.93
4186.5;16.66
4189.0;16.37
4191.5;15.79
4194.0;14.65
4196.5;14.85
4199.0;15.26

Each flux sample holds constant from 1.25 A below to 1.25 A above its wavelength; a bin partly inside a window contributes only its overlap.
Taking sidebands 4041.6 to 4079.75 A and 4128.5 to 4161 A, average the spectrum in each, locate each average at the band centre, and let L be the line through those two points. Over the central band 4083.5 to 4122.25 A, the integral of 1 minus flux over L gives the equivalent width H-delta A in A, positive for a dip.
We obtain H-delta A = -2.34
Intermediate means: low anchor 16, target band 16.8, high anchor 15.8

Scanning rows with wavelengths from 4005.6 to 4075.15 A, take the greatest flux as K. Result 18.71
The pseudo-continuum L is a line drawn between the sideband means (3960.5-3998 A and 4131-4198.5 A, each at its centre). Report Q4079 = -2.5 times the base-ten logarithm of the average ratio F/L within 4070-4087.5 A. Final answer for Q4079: -0.18 mag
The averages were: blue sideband 12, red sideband 15.7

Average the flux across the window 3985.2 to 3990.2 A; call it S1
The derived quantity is 15.2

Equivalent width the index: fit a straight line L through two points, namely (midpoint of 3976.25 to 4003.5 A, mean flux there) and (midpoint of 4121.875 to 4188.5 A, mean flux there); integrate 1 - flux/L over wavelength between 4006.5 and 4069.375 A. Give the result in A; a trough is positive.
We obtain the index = -4.2 A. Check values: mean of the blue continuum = 15.4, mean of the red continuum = 15.9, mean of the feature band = 16.6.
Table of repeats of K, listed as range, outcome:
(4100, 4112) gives 17.98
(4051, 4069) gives 16.79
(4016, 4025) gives 18.49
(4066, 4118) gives 18.27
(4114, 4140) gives 17.71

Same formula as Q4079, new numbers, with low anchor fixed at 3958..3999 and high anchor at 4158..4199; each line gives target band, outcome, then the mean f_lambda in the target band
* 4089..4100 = -0.14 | 16.2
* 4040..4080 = -0.18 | 16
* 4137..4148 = -0.02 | 15.4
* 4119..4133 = -0.14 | 16.9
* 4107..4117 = -0.20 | 17.4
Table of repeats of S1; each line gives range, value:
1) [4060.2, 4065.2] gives 15.1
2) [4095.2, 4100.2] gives 16.1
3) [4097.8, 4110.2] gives 16.2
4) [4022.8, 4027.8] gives 17.7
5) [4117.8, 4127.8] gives 16.8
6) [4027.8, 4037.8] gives 16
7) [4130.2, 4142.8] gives 16.5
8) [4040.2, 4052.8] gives 16.9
